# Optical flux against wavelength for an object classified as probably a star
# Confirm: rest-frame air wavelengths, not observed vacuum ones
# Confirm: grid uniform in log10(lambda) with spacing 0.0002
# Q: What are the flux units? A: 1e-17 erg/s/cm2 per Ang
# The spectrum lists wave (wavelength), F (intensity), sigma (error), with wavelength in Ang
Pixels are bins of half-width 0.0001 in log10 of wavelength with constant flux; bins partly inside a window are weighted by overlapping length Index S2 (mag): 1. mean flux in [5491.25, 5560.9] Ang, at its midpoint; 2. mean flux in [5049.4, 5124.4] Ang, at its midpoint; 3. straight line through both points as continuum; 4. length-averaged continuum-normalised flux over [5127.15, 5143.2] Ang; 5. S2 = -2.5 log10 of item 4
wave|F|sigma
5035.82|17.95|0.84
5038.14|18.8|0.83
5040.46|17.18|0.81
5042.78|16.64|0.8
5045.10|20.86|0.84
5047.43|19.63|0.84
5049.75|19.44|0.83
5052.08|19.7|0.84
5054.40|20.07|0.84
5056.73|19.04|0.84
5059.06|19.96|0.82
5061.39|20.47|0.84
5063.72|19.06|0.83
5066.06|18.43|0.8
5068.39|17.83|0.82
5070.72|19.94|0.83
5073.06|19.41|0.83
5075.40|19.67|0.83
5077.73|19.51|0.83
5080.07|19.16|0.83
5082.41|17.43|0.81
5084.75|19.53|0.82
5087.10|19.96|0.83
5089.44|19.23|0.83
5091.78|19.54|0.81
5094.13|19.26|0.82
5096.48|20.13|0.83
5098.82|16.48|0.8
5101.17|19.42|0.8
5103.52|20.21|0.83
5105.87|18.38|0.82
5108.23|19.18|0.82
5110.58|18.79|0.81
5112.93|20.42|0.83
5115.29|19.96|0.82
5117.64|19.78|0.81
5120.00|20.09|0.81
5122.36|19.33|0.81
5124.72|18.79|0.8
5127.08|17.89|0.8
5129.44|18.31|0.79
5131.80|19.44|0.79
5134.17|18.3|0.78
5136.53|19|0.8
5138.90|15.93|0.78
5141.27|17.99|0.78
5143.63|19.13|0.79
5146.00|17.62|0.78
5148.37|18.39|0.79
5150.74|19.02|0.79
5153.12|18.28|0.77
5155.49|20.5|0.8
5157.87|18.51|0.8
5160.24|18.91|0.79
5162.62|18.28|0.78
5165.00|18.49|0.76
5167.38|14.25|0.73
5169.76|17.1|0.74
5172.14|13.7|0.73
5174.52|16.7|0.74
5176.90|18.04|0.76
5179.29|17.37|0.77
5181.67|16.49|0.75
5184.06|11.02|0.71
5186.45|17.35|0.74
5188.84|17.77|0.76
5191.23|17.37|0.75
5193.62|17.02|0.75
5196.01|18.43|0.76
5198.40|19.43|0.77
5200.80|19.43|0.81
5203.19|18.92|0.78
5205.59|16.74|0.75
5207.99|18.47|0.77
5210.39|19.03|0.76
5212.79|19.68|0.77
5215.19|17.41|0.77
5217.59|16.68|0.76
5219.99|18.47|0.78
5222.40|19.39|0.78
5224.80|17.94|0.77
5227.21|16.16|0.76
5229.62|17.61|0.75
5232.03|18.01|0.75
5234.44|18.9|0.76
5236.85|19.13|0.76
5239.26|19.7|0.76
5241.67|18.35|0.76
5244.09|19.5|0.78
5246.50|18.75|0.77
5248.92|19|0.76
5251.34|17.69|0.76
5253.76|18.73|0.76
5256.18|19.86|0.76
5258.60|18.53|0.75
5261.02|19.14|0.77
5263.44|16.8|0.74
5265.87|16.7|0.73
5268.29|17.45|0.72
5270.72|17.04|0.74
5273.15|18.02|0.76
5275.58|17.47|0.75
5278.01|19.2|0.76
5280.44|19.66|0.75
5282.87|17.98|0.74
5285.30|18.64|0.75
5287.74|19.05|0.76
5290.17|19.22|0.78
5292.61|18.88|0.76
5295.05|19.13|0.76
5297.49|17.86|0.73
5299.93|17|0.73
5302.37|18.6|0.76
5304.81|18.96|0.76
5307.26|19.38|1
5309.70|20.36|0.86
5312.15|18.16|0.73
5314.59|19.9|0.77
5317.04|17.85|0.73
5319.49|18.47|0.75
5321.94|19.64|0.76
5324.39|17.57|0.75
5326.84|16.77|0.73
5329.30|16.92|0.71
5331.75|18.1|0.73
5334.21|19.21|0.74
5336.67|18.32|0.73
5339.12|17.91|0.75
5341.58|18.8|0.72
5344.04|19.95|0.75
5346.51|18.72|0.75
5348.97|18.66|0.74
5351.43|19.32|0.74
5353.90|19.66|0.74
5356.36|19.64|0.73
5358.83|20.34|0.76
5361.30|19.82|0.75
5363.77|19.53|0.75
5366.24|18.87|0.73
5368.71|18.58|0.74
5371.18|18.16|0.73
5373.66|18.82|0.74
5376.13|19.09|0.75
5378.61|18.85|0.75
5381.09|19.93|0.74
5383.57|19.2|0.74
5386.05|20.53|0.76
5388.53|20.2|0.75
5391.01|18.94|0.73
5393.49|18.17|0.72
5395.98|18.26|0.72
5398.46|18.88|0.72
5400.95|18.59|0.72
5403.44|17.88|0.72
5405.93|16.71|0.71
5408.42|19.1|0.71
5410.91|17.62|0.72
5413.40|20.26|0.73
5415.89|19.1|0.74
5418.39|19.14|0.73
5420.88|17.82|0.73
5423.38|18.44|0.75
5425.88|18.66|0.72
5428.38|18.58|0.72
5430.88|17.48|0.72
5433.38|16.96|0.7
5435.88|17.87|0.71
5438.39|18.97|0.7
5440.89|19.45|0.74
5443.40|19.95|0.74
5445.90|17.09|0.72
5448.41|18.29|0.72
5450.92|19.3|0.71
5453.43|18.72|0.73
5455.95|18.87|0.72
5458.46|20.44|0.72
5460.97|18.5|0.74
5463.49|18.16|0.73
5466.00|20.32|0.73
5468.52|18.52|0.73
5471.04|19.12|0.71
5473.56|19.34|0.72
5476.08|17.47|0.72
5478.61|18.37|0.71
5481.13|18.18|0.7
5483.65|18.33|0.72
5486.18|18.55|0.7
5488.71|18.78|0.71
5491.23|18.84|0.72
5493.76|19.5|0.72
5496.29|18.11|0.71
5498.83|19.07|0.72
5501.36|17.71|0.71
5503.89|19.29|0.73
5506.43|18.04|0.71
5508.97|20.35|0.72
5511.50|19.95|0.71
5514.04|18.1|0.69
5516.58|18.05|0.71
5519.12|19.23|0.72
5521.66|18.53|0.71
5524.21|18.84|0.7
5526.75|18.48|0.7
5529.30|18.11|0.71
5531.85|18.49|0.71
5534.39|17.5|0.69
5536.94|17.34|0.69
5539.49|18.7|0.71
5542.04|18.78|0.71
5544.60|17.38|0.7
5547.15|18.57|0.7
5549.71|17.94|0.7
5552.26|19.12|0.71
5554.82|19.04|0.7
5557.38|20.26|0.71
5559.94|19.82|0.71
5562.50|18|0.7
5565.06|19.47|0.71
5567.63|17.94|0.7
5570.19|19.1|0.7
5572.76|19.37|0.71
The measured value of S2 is 0.06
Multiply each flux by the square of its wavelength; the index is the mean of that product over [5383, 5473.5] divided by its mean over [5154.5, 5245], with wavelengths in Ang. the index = 1.1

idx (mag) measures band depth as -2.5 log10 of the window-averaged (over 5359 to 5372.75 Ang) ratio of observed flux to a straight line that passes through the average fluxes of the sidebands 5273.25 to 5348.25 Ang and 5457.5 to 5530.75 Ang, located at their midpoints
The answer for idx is -0.03 mag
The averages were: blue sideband 18.6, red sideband 18.8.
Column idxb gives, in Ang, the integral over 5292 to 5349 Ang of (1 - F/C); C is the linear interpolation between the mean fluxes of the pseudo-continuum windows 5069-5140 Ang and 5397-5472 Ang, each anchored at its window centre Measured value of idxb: 0.7 Ang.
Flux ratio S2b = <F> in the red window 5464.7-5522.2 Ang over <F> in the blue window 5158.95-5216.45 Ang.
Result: 1.08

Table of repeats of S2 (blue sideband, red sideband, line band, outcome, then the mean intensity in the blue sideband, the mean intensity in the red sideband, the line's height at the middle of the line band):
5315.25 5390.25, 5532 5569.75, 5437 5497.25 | 0.00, 18.9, 18.6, 18.7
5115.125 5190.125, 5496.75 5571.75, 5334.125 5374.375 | -0.05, 17.8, 18.7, 18.3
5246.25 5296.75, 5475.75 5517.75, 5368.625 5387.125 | -0.04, 18.4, 18.7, 18.5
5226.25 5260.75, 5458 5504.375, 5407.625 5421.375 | -0.01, 18.6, 18.7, 18.7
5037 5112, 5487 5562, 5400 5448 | 0.02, 19.1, 18.7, 18.8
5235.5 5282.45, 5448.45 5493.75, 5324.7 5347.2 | 0.02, 18.5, 18.8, 18.6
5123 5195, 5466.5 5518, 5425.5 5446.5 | 0.01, 17.6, 18.7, 18.5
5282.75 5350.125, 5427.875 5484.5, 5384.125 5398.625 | -0.03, 18.6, 18.6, 18.6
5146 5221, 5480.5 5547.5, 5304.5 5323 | -0.06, 17.7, 18.6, 18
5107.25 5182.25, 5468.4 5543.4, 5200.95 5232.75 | 0.01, 18.3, 18.6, 18.3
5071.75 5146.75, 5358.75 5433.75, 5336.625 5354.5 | -0.01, 19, 18.8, 18.8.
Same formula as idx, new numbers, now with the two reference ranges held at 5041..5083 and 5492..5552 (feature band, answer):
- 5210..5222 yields 0.04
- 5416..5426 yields 0.01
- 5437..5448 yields -0.01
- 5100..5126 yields -0.02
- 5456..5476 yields -0.03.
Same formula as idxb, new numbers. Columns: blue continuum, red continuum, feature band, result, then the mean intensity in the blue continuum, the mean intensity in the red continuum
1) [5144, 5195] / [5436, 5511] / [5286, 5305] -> -0.7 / 17.3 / 18.8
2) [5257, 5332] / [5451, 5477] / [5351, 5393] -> -1.6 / 18.3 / 19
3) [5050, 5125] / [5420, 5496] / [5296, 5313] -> 0.3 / 19.3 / 18.6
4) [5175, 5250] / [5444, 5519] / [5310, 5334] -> 0.0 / 18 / 18.8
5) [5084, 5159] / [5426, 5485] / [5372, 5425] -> -0.4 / 19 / 18.6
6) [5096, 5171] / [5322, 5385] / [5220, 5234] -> 0.6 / 18.6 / 18.8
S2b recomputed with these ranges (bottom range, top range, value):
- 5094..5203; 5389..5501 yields 1.02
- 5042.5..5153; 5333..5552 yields 0.98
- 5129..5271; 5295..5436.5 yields 1.04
